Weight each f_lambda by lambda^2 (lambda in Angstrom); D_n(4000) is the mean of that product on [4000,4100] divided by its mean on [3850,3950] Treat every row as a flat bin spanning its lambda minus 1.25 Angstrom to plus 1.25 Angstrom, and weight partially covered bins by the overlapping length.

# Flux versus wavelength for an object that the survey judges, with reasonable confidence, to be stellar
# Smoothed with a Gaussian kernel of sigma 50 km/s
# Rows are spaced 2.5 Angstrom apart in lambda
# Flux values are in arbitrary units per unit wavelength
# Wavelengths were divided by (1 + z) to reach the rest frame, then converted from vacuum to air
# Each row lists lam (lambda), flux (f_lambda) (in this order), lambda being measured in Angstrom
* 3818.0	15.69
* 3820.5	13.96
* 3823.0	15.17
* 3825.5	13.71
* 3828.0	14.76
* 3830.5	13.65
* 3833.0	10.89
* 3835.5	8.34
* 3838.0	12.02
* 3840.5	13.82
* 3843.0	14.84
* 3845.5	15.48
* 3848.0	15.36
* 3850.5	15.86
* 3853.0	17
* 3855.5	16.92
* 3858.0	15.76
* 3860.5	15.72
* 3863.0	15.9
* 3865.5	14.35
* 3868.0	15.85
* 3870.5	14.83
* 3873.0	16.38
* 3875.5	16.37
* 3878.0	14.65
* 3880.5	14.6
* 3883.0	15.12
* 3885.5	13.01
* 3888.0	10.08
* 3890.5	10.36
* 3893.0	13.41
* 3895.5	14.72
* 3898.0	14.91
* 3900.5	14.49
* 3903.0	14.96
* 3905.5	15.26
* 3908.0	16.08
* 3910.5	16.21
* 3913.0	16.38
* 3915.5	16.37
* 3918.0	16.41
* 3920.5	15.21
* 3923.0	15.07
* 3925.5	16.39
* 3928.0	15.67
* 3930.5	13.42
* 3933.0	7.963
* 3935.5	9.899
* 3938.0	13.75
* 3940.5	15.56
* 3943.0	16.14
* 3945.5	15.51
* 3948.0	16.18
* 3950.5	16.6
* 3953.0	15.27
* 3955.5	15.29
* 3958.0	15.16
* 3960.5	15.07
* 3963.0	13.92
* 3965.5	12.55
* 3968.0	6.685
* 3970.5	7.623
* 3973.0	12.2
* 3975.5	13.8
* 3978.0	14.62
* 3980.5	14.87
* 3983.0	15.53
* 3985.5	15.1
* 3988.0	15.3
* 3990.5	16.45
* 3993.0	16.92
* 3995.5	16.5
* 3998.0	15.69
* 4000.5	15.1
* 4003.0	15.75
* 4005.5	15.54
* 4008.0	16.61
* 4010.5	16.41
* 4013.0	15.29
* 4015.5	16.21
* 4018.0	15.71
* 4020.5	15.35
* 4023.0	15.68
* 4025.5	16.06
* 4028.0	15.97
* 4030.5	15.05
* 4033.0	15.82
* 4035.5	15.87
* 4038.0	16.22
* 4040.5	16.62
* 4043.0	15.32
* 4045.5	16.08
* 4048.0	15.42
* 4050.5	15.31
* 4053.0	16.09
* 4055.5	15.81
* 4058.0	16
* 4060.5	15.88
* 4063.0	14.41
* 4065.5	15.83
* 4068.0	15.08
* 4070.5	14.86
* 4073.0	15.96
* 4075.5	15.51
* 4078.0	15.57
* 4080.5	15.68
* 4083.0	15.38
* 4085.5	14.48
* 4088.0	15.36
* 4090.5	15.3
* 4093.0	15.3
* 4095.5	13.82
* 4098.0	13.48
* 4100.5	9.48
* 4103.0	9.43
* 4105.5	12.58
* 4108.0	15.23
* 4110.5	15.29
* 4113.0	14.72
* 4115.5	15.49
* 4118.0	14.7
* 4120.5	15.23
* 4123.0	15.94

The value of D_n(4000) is 1.13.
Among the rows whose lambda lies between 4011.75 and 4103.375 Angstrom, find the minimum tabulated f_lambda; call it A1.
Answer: 9.43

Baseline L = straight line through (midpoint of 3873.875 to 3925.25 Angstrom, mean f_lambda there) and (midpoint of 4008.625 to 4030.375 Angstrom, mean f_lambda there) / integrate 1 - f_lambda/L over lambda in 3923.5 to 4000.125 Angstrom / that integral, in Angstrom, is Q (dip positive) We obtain 5.5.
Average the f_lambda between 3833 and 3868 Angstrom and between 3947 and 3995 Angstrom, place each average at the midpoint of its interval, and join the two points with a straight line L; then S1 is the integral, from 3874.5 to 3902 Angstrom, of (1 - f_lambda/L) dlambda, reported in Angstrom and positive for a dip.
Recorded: 1.3 Angstrom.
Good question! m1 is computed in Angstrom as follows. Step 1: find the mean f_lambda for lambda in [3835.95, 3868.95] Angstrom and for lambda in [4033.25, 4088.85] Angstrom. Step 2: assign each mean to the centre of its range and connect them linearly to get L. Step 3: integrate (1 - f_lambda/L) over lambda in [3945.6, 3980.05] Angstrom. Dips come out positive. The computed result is 4.0 Angstrom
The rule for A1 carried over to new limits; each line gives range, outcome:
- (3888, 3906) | 10.08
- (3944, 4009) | 6.685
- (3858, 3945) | 7.963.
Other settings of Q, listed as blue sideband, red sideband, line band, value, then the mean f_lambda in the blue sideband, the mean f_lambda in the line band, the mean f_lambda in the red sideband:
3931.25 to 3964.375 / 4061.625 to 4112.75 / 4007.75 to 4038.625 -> -3.16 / 14.3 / 15.8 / 14.4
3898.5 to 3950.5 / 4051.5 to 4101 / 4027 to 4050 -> -1.21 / 14.9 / 15.8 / 15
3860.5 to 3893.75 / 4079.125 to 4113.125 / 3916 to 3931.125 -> -1.35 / 14.3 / 15.5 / 13.9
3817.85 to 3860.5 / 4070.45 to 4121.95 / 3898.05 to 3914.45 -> -1.36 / 14.3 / 15.5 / 14.4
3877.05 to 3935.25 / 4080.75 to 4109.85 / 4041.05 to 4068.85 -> -3.51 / 14.3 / 15.6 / 13.7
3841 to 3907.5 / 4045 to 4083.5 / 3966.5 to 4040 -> 1.73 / 14.9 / 15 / 15.5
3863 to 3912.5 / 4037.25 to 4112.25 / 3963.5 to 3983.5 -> 3.45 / 14.6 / 12.2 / 14.9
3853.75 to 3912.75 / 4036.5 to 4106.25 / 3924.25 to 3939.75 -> 1.99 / 14.8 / 12.9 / 14.9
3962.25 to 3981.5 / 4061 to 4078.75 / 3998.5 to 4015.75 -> -3.47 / 11.9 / 15.8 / 15.3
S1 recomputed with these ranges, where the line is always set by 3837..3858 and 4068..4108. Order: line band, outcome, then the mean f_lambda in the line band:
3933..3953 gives 0.6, 14.4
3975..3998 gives -1.4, 15.5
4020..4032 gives -1.0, 15.6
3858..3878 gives -0.6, 15.6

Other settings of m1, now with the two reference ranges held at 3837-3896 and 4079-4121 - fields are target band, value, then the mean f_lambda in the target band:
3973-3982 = 0.2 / 14.2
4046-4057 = -1.1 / 15.7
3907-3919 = -1.4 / 16.3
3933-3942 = 1.3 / 12.4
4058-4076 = -1.5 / 15.4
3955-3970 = 1.8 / 12.7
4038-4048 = -1.2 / 16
